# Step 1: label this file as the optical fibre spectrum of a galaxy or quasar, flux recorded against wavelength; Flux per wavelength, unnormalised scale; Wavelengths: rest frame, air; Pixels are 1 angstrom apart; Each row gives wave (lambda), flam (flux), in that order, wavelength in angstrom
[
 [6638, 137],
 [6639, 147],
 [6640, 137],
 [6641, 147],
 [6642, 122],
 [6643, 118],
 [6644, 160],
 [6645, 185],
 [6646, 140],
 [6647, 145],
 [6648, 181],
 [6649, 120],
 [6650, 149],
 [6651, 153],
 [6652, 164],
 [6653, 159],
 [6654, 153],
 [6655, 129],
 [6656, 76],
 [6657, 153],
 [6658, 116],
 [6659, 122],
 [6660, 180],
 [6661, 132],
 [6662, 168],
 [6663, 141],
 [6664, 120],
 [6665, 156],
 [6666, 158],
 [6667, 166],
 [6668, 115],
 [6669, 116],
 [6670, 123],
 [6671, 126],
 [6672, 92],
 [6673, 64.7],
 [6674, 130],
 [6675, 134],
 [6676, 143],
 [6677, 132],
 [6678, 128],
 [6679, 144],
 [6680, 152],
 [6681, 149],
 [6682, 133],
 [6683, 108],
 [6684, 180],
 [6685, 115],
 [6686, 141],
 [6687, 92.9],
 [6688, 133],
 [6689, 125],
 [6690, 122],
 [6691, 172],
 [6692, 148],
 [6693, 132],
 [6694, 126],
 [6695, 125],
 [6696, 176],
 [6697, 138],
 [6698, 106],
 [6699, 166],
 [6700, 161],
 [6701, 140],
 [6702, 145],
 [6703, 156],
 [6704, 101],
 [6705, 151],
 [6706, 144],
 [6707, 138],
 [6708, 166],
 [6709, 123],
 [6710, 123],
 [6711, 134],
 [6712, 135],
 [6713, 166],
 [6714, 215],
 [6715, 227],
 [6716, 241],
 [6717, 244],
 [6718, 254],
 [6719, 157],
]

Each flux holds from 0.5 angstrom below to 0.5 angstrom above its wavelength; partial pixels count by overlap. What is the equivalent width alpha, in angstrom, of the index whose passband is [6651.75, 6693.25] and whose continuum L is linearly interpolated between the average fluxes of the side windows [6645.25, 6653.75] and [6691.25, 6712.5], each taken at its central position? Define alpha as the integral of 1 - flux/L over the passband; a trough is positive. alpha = 3.6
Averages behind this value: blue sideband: 152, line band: 134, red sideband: 140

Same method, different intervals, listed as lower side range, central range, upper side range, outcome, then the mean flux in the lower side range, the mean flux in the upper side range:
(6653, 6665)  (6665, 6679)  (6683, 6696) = 1.0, 137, 135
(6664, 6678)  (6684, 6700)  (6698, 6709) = 0.1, 127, 144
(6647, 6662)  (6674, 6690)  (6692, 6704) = 0.9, 143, 141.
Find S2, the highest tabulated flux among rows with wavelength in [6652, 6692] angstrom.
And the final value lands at 180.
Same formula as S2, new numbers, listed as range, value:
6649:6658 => 164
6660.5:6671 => 168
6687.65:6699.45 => 176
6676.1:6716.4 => 241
